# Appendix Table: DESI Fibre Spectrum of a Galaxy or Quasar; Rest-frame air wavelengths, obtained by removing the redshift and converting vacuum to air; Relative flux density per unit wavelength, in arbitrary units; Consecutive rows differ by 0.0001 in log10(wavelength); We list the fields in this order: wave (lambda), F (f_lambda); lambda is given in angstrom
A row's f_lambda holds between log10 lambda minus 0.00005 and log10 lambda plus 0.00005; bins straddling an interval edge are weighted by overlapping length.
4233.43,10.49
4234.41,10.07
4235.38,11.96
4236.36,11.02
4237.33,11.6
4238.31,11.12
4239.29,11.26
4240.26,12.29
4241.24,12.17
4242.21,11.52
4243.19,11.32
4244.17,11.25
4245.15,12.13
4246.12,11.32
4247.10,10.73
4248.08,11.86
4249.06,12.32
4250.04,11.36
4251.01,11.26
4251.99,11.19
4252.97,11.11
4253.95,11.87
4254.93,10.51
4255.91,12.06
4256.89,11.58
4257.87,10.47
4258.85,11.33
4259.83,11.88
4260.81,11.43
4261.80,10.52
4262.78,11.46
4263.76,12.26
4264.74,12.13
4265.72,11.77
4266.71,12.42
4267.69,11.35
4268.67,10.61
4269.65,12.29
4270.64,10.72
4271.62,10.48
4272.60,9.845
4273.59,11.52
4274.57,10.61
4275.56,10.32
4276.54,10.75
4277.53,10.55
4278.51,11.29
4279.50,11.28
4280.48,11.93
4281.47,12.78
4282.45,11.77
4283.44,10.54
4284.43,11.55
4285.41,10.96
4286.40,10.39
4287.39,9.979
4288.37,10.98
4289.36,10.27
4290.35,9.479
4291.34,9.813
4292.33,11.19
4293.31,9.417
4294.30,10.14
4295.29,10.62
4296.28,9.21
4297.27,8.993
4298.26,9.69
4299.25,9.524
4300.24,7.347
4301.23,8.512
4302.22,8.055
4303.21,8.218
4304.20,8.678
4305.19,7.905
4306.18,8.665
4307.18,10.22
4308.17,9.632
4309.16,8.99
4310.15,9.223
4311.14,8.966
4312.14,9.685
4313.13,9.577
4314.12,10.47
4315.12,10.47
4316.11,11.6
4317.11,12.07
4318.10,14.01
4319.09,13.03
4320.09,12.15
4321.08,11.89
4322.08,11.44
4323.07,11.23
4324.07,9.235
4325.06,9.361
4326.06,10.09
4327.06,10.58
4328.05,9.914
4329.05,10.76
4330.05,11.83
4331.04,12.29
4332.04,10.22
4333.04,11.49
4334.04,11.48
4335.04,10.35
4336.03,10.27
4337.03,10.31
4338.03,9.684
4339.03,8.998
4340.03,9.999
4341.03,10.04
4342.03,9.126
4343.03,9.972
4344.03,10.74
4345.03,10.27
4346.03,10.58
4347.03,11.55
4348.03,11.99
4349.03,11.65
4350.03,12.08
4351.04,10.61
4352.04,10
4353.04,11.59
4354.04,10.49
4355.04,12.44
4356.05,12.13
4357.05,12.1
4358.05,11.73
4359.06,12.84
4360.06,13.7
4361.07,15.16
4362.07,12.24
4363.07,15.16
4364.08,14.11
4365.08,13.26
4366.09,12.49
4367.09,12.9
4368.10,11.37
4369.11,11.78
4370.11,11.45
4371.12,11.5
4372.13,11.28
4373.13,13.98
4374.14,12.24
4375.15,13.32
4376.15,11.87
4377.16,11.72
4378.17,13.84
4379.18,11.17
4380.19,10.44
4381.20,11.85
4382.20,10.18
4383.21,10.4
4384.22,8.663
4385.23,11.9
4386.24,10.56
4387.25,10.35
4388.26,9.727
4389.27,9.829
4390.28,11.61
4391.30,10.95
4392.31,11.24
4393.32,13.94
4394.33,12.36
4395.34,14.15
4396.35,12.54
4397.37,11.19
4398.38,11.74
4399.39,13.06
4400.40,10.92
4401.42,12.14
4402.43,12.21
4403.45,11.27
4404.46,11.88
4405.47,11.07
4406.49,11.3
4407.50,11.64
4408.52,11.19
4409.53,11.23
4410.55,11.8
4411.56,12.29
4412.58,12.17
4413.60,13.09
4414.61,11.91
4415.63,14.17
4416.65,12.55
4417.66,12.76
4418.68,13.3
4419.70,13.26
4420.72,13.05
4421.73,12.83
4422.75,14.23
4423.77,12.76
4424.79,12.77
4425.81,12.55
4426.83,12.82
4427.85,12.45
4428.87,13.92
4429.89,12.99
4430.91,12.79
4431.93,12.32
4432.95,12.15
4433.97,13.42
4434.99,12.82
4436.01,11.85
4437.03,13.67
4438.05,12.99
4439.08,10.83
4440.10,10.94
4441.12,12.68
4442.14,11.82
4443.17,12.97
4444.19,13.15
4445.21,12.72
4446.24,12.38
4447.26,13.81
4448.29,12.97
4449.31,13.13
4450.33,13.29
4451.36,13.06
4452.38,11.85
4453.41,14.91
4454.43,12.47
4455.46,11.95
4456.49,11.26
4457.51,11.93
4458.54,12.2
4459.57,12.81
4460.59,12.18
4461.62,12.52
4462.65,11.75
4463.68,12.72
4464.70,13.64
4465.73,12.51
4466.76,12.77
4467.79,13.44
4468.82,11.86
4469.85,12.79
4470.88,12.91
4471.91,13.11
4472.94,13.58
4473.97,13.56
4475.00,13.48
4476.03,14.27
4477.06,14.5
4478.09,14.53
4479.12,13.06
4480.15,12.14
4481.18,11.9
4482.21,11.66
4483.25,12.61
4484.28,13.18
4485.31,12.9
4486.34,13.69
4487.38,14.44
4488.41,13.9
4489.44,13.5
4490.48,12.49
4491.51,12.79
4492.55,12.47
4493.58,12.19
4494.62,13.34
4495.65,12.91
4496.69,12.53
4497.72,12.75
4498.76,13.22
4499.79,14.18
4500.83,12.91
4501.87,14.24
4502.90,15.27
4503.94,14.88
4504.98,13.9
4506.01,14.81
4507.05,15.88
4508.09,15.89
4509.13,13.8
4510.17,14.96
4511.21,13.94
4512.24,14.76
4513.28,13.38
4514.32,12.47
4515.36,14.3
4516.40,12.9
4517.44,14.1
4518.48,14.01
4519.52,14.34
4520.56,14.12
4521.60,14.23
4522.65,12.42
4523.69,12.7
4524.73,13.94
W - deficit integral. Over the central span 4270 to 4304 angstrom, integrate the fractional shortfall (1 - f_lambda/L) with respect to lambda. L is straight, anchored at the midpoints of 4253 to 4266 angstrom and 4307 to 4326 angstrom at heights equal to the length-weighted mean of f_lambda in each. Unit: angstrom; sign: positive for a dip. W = 2.6 angstrom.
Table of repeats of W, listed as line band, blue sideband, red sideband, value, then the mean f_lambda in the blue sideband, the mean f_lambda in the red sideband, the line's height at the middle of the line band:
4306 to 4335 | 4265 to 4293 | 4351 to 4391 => 1.7 angstrom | 11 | 11.9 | 11.4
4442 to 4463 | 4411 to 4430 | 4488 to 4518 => 1.0 angstrom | 12.9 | 13.7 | 13.3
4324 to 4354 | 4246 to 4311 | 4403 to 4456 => 2.1 angstrom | 10.6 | 12.6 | 11.4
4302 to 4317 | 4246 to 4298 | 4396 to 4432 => 2.5 angstrom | 11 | 12.4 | 11.4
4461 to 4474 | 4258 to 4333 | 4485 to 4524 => 0.3 angstrom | 10.6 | 13.7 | 13.2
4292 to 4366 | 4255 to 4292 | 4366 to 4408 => 4.2 angstrom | 11.1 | 11.7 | 11.4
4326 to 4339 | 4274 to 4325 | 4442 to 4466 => 0.2 angstrom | 10.3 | 12.7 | 10.8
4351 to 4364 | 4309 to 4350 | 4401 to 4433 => -1.3 angstrom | 10.7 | 12.5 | 11.3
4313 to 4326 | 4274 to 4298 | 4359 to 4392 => -0.2 angstrom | 10.6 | 11.9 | 11.1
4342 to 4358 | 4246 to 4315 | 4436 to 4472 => 0.3 angstrom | 10.5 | 12.6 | 11.4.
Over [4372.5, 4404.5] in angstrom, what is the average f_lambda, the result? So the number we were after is 11.7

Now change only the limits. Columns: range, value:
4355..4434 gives 12.2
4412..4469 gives 12.7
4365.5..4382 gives 12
